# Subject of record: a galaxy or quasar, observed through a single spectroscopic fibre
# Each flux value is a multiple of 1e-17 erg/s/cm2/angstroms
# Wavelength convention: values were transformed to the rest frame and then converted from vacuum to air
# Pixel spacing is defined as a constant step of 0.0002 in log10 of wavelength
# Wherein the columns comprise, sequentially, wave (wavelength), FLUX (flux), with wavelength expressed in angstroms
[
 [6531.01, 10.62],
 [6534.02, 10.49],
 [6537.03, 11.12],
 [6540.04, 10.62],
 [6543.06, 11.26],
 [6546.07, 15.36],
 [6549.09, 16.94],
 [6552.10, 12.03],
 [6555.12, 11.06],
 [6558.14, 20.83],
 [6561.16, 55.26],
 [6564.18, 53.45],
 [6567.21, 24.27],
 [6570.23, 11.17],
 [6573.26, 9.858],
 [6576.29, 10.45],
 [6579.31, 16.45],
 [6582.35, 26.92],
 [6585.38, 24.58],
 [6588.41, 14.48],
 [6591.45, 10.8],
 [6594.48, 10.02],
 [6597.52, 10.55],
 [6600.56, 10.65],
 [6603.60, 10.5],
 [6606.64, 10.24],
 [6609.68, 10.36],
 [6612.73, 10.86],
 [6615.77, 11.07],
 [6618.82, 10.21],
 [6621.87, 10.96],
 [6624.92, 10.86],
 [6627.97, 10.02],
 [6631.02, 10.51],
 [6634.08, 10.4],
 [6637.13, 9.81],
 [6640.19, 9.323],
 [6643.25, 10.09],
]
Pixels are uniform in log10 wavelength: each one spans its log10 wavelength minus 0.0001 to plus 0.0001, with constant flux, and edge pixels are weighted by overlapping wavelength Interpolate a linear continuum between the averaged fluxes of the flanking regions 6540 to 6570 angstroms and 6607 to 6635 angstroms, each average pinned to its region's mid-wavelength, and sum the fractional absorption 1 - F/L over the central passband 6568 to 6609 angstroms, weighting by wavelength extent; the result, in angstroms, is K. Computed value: 7.6 angstroms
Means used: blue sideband 23.2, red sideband 10.6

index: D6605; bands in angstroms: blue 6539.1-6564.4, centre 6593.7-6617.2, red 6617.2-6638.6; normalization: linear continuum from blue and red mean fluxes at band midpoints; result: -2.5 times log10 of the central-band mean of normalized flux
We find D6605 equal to 0.28 mag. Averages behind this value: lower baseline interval 21.7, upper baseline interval 10.4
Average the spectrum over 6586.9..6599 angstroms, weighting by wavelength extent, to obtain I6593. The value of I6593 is 11.5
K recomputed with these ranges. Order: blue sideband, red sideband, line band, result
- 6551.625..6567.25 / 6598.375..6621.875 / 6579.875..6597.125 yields 2.6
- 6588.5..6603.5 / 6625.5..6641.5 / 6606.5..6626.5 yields -0.5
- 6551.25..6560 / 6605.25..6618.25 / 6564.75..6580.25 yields -1.9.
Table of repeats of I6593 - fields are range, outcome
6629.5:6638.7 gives 10.2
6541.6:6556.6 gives 13.3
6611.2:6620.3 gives 10.7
